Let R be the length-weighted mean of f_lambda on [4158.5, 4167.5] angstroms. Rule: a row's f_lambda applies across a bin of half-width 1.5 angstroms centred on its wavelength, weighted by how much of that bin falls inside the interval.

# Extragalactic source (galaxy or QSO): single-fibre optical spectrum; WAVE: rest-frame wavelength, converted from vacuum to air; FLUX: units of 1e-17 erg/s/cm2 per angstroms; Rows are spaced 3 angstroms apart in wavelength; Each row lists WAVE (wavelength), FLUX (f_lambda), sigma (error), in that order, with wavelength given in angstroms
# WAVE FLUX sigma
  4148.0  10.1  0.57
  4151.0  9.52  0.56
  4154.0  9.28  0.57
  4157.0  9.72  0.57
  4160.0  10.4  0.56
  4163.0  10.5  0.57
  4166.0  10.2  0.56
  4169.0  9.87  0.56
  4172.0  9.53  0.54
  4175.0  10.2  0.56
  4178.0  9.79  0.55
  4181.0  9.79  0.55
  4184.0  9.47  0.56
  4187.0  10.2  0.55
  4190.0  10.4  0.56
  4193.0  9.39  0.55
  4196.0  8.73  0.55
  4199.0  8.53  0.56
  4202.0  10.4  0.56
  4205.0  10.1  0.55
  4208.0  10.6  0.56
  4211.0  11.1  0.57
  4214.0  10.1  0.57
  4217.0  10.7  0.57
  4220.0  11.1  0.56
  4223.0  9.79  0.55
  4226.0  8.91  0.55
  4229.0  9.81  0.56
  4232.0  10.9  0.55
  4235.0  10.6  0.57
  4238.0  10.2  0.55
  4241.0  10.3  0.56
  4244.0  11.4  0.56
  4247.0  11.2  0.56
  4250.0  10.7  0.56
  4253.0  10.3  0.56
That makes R 10.4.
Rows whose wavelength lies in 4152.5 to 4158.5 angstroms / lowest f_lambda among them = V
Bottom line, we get 9.28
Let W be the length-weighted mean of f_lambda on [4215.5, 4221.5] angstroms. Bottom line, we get 10.9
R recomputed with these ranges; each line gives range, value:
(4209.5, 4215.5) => 10.6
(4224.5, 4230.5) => 9.36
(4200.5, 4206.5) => 10.2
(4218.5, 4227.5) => 9.93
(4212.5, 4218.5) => 10.4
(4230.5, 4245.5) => 10.7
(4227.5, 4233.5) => 10.4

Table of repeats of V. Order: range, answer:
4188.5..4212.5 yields 8.53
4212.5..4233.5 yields 8.91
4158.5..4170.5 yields 9.87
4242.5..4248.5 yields 11.2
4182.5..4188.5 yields 9.47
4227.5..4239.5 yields 9.81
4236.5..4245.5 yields 10.2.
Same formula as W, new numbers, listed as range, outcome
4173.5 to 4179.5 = 9.99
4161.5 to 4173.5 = 10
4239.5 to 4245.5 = 10.9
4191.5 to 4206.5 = 9.43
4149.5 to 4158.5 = 9.51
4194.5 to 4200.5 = 8.63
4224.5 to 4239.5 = 10.1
